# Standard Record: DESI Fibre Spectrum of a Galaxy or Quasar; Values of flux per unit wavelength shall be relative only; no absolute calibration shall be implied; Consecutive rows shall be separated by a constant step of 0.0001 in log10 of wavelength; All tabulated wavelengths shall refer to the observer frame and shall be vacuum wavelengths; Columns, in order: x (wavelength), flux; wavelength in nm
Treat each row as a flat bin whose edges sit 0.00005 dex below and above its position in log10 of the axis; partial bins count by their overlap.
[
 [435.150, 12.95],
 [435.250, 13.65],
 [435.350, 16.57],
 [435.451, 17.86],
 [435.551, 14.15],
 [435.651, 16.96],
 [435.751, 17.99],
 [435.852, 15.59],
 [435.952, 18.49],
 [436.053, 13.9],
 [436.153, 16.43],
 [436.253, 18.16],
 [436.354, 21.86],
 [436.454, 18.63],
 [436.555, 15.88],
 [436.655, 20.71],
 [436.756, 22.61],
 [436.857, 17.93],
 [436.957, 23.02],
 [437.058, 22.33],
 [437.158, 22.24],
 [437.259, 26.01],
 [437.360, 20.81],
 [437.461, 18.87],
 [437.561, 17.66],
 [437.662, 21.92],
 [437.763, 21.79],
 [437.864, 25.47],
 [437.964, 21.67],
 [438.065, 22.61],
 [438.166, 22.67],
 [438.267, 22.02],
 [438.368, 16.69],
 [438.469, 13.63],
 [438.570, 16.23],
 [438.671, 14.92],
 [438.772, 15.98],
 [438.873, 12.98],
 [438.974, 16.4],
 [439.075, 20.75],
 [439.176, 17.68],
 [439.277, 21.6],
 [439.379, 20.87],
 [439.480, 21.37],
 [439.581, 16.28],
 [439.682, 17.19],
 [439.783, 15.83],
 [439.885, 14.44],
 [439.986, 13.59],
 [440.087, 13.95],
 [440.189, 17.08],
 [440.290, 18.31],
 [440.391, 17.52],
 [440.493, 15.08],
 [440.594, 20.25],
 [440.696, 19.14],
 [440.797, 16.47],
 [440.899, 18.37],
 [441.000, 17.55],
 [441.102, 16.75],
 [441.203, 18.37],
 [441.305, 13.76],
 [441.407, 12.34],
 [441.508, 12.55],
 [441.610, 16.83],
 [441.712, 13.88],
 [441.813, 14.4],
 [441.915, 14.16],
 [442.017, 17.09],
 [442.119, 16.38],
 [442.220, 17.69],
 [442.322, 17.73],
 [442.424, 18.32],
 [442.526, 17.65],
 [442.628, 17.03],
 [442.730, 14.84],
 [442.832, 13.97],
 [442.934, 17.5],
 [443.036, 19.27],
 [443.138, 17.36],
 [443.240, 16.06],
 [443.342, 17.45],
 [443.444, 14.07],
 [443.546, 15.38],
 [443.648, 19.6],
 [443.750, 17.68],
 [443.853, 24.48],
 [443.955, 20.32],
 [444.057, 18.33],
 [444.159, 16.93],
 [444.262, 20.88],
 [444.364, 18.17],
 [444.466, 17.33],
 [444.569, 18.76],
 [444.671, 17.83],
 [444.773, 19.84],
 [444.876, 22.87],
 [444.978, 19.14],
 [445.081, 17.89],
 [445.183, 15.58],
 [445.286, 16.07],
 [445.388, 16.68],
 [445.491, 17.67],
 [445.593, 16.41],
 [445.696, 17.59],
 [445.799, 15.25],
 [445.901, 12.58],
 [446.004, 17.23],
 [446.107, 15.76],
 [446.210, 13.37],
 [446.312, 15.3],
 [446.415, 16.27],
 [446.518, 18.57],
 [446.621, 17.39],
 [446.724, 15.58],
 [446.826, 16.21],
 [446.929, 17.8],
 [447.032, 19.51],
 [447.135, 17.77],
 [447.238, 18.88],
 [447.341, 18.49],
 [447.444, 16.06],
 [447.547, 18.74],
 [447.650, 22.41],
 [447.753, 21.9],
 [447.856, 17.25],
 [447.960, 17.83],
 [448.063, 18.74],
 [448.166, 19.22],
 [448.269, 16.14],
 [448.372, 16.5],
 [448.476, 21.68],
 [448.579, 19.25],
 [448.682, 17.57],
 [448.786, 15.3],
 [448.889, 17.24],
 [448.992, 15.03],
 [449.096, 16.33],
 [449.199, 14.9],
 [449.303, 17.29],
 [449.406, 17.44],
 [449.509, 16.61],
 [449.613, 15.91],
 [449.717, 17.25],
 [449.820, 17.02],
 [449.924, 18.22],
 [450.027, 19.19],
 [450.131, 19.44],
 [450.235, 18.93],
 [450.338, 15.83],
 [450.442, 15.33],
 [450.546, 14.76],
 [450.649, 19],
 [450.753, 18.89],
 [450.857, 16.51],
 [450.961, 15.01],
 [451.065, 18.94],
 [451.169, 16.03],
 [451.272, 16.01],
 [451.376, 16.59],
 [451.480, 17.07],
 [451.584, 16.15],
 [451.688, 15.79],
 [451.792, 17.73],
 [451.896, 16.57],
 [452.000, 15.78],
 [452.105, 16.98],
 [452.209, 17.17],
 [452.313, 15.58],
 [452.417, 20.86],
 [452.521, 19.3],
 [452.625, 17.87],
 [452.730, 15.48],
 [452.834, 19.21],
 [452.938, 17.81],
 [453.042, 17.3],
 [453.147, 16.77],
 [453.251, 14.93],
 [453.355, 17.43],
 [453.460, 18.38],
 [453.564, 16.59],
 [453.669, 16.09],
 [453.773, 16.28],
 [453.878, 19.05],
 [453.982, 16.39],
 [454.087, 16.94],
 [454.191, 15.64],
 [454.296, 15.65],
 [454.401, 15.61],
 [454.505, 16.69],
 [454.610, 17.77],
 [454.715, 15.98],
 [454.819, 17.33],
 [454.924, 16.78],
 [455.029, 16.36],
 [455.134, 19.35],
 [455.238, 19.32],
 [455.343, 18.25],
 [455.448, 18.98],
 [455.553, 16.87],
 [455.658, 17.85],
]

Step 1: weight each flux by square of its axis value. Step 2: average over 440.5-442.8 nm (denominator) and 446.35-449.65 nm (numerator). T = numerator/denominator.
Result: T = 1.11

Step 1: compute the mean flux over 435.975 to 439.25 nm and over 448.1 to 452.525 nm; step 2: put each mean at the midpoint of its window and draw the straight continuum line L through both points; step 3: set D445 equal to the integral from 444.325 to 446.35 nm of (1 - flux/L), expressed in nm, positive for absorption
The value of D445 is 0.109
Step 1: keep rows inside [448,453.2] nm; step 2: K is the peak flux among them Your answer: 21.68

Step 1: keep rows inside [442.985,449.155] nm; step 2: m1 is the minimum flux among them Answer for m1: 12.58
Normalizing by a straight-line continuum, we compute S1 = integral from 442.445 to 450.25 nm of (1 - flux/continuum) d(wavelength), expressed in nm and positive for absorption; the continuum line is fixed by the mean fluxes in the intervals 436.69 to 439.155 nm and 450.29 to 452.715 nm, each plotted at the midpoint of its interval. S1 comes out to 0.19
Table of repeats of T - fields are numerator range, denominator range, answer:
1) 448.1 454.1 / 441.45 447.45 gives 1.03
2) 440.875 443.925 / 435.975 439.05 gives 0.88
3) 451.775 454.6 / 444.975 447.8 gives 1.02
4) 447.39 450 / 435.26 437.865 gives 0.97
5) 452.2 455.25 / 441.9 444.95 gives 1.00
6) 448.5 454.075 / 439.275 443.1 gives 1.07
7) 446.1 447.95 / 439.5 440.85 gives 1.09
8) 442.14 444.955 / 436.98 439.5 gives 0.93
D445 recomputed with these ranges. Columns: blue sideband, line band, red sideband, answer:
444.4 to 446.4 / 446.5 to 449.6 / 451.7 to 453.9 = -0.12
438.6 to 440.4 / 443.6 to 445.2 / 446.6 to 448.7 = -0.12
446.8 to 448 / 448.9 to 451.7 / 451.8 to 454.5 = 0.15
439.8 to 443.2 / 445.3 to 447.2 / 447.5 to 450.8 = 0.08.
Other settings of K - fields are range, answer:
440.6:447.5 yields 24.48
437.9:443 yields 22.67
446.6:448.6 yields 22.41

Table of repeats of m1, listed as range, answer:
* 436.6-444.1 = 12.34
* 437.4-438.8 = 13.63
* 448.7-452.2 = 14.76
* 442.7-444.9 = 13.97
